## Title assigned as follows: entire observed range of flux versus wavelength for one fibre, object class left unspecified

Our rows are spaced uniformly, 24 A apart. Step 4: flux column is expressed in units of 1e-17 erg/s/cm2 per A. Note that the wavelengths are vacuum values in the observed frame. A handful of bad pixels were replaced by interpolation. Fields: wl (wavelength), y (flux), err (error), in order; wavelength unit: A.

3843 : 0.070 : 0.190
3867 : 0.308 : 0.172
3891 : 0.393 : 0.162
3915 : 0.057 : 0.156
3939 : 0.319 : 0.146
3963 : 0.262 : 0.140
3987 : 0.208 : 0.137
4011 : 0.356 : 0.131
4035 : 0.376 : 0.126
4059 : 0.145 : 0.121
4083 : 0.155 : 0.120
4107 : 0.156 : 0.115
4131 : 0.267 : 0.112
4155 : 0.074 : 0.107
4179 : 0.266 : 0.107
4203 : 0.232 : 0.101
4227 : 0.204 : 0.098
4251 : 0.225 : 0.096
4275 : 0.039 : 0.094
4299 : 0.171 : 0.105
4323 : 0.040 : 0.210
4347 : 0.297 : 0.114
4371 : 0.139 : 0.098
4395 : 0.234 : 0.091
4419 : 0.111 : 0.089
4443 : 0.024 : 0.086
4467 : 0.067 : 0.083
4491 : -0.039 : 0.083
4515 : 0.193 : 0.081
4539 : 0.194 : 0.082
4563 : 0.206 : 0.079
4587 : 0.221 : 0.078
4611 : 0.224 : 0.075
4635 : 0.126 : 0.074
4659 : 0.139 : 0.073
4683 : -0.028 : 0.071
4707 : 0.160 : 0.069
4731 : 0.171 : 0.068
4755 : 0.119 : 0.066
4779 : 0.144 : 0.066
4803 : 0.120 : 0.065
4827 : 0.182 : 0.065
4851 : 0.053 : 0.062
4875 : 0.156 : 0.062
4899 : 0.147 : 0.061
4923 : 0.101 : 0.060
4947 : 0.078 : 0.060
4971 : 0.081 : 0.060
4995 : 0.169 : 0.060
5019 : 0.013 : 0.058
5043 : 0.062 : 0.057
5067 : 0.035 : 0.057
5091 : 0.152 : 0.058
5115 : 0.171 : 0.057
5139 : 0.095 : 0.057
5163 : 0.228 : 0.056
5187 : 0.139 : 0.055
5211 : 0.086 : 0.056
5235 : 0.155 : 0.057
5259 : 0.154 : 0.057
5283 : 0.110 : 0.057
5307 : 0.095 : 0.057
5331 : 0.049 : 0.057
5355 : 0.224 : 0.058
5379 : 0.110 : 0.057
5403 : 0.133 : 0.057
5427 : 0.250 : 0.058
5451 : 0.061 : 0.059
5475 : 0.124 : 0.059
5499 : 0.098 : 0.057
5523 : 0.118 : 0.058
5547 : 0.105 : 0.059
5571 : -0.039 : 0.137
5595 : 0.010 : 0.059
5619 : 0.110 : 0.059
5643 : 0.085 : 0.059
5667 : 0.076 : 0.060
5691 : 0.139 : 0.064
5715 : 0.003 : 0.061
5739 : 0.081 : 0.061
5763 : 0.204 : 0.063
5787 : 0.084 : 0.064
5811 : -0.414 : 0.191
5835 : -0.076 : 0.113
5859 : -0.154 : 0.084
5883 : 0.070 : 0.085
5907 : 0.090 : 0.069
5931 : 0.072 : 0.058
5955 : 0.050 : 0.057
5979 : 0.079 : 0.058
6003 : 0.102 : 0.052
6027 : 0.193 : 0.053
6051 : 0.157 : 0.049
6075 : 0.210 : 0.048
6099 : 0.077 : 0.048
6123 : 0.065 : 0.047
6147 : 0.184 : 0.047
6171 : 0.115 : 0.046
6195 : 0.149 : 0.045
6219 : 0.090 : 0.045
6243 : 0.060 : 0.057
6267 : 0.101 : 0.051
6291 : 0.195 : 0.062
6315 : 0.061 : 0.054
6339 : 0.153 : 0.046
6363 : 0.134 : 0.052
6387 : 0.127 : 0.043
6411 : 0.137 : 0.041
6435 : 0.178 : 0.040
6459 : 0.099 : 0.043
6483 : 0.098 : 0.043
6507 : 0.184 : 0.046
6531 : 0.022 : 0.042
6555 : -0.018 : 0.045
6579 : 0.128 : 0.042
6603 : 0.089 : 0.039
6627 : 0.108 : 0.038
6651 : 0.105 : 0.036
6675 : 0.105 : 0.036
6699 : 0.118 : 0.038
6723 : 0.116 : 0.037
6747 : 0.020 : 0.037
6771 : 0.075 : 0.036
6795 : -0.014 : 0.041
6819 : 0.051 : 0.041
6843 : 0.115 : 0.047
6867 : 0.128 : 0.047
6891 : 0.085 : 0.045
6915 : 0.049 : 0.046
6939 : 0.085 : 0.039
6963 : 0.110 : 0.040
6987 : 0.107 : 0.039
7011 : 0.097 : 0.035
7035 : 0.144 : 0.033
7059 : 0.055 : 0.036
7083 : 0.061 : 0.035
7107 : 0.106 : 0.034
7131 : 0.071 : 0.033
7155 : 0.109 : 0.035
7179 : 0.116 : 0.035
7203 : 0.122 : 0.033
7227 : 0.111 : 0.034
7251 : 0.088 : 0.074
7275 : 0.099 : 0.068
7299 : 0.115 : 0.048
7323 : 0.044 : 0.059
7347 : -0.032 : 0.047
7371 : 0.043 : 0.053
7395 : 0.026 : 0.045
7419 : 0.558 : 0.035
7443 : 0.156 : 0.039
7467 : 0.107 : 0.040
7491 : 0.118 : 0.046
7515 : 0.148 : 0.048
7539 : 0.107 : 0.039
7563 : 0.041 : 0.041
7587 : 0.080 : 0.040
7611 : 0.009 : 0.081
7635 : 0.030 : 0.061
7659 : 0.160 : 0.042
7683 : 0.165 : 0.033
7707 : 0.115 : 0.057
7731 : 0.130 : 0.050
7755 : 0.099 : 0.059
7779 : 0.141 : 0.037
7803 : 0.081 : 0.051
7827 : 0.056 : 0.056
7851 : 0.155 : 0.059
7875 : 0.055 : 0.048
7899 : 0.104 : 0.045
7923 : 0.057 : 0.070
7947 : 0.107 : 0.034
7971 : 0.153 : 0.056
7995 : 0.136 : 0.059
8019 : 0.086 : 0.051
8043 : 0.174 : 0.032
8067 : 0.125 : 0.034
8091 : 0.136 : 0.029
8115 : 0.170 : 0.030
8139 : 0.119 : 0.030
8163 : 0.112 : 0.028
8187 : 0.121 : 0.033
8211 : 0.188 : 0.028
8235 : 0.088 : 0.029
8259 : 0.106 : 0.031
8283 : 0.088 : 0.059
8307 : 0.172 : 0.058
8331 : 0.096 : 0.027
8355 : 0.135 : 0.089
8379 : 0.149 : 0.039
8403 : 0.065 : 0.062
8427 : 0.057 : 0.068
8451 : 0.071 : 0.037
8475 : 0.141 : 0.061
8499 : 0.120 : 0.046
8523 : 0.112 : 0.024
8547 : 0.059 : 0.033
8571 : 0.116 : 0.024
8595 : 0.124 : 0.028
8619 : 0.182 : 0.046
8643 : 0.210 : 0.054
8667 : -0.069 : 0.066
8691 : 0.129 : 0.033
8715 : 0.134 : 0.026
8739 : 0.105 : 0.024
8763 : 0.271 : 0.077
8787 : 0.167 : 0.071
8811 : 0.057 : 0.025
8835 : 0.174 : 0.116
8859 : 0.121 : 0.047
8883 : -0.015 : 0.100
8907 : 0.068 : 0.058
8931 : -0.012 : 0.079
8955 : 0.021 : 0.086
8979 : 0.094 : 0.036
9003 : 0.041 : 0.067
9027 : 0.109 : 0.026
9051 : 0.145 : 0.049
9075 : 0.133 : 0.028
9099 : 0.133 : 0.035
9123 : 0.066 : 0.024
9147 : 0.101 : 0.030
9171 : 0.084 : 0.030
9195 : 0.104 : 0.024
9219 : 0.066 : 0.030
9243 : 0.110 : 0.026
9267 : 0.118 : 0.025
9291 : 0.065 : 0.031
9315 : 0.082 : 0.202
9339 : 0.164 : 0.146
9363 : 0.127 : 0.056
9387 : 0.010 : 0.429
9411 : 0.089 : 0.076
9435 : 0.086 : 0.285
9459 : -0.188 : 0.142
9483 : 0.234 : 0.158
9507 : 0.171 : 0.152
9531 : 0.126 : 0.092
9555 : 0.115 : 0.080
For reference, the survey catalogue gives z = 0.989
